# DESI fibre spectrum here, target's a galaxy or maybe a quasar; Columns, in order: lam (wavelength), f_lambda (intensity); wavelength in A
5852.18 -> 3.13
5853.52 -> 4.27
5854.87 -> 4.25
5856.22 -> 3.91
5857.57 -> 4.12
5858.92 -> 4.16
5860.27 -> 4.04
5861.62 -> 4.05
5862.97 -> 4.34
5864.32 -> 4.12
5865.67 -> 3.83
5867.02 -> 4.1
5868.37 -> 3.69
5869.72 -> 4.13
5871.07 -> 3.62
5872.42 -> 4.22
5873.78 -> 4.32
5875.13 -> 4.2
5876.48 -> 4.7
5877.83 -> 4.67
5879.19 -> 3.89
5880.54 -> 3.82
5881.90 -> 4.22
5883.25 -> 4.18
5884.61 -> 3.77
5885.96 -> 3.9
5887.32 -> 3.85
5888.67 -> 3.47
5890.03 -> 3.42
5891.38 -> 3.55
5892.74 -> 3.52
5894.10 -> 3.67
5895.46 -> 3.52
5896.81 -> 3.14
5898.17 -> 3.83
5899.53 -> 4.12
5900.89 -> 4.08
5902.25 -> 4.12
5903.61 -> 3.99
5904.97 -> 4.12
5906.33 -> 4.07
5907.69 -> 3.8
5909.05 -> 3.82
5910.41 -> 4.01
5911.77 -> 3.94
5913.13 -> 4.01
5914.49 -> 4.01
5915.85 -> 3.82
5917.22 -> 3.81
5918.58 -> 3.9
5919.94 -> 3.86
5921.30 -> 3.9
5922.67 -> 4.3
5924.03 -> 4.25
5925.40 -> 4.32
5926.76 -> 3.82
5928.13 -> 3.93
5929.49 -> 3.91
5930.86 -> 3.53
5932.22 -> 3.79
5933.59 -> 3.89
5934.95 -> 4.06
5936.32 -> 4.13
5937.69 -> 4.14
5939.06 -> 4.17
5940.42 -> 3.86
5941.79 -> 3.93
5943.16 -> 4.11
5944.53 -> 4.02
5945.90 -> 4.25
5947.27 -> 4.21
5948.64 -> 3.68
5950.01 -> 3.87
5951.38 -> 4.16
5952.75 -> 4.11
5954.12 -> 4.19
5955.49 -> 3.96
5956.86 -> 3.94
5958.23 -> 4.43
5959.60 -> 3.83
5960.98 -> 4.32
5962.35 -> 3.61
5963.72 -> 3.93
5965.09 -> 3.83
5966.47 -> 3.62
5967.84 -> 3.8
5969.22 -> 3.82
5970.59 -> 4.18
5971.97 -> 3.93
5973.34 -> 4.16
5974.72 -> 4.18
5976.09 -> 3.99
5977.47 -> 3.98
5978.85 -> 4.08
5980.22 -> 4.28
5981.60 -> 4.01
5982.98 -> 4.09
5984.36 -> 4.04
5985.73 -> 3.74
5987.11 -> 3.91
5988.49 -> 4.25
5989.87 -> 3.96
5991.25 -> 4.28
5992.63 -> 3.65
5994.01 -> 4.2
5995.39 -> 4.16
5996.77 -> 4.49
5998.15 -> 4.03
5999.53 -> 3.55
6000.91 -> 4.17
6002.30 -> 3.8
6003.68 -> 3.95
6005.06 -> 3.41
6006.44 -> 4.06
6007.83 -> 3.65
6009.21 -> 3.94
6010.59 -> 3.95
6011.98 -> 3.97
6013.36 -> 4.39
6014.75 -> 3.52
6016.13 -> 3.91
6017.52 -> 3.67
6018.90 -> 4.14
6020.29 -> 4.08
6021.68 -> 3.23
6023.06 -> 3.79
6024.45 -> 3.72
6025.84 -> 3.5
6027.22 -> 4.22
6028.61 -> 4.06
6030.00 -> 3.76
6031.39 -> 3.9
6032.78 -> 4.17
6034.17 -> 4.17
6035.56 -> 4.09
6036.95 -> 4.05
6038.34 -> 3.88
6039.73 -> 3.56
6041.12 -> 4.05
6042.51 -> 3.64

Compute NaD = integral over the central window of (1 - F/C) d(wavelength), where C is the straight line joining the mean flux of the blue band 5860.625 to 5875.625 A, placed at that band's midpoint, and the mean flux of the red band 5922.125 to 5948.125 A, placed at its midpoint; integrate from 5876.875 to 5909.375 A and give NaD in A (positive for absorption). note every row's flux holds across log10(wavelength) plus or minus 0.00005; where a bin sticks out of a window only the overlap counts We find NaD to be 1.46 A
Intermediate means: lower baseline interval 4.05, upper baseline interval 4.03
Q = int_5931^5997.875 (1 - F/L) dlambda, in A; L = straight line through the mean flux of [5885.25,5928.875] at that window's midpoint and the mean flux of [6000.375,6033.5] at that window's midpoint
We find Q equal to -2.59 A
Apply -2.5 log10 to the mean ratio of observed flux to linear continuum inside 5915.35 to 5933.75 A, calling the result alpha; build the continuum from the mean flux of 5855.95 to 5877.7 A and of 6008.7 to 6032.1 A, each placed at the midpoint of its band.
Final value 0.02 mag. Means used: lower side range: 4.12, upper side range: 3.87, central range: 3.93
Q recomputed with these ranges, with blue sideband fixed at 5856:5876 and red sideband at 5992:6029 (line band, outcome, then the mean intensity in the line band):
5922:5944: -0.1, 4.01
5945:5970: -0.1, 3.98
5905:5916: 0.2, 3.95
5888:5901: 1.4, 3.61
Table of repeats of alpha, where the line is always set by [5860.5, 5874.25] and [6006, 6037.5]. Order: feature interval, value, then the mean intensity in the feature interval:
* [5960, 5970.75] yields 0.023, 3.87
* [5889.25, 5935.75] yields 0.034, 3.88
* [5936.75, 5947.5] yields -0.028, 4.08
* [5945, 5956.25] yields -0.023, 4.05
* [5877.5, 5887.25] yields 0.000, 4.03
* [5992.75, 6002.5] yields -0.032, 4.04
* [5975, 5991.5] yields -0.029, 4.05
